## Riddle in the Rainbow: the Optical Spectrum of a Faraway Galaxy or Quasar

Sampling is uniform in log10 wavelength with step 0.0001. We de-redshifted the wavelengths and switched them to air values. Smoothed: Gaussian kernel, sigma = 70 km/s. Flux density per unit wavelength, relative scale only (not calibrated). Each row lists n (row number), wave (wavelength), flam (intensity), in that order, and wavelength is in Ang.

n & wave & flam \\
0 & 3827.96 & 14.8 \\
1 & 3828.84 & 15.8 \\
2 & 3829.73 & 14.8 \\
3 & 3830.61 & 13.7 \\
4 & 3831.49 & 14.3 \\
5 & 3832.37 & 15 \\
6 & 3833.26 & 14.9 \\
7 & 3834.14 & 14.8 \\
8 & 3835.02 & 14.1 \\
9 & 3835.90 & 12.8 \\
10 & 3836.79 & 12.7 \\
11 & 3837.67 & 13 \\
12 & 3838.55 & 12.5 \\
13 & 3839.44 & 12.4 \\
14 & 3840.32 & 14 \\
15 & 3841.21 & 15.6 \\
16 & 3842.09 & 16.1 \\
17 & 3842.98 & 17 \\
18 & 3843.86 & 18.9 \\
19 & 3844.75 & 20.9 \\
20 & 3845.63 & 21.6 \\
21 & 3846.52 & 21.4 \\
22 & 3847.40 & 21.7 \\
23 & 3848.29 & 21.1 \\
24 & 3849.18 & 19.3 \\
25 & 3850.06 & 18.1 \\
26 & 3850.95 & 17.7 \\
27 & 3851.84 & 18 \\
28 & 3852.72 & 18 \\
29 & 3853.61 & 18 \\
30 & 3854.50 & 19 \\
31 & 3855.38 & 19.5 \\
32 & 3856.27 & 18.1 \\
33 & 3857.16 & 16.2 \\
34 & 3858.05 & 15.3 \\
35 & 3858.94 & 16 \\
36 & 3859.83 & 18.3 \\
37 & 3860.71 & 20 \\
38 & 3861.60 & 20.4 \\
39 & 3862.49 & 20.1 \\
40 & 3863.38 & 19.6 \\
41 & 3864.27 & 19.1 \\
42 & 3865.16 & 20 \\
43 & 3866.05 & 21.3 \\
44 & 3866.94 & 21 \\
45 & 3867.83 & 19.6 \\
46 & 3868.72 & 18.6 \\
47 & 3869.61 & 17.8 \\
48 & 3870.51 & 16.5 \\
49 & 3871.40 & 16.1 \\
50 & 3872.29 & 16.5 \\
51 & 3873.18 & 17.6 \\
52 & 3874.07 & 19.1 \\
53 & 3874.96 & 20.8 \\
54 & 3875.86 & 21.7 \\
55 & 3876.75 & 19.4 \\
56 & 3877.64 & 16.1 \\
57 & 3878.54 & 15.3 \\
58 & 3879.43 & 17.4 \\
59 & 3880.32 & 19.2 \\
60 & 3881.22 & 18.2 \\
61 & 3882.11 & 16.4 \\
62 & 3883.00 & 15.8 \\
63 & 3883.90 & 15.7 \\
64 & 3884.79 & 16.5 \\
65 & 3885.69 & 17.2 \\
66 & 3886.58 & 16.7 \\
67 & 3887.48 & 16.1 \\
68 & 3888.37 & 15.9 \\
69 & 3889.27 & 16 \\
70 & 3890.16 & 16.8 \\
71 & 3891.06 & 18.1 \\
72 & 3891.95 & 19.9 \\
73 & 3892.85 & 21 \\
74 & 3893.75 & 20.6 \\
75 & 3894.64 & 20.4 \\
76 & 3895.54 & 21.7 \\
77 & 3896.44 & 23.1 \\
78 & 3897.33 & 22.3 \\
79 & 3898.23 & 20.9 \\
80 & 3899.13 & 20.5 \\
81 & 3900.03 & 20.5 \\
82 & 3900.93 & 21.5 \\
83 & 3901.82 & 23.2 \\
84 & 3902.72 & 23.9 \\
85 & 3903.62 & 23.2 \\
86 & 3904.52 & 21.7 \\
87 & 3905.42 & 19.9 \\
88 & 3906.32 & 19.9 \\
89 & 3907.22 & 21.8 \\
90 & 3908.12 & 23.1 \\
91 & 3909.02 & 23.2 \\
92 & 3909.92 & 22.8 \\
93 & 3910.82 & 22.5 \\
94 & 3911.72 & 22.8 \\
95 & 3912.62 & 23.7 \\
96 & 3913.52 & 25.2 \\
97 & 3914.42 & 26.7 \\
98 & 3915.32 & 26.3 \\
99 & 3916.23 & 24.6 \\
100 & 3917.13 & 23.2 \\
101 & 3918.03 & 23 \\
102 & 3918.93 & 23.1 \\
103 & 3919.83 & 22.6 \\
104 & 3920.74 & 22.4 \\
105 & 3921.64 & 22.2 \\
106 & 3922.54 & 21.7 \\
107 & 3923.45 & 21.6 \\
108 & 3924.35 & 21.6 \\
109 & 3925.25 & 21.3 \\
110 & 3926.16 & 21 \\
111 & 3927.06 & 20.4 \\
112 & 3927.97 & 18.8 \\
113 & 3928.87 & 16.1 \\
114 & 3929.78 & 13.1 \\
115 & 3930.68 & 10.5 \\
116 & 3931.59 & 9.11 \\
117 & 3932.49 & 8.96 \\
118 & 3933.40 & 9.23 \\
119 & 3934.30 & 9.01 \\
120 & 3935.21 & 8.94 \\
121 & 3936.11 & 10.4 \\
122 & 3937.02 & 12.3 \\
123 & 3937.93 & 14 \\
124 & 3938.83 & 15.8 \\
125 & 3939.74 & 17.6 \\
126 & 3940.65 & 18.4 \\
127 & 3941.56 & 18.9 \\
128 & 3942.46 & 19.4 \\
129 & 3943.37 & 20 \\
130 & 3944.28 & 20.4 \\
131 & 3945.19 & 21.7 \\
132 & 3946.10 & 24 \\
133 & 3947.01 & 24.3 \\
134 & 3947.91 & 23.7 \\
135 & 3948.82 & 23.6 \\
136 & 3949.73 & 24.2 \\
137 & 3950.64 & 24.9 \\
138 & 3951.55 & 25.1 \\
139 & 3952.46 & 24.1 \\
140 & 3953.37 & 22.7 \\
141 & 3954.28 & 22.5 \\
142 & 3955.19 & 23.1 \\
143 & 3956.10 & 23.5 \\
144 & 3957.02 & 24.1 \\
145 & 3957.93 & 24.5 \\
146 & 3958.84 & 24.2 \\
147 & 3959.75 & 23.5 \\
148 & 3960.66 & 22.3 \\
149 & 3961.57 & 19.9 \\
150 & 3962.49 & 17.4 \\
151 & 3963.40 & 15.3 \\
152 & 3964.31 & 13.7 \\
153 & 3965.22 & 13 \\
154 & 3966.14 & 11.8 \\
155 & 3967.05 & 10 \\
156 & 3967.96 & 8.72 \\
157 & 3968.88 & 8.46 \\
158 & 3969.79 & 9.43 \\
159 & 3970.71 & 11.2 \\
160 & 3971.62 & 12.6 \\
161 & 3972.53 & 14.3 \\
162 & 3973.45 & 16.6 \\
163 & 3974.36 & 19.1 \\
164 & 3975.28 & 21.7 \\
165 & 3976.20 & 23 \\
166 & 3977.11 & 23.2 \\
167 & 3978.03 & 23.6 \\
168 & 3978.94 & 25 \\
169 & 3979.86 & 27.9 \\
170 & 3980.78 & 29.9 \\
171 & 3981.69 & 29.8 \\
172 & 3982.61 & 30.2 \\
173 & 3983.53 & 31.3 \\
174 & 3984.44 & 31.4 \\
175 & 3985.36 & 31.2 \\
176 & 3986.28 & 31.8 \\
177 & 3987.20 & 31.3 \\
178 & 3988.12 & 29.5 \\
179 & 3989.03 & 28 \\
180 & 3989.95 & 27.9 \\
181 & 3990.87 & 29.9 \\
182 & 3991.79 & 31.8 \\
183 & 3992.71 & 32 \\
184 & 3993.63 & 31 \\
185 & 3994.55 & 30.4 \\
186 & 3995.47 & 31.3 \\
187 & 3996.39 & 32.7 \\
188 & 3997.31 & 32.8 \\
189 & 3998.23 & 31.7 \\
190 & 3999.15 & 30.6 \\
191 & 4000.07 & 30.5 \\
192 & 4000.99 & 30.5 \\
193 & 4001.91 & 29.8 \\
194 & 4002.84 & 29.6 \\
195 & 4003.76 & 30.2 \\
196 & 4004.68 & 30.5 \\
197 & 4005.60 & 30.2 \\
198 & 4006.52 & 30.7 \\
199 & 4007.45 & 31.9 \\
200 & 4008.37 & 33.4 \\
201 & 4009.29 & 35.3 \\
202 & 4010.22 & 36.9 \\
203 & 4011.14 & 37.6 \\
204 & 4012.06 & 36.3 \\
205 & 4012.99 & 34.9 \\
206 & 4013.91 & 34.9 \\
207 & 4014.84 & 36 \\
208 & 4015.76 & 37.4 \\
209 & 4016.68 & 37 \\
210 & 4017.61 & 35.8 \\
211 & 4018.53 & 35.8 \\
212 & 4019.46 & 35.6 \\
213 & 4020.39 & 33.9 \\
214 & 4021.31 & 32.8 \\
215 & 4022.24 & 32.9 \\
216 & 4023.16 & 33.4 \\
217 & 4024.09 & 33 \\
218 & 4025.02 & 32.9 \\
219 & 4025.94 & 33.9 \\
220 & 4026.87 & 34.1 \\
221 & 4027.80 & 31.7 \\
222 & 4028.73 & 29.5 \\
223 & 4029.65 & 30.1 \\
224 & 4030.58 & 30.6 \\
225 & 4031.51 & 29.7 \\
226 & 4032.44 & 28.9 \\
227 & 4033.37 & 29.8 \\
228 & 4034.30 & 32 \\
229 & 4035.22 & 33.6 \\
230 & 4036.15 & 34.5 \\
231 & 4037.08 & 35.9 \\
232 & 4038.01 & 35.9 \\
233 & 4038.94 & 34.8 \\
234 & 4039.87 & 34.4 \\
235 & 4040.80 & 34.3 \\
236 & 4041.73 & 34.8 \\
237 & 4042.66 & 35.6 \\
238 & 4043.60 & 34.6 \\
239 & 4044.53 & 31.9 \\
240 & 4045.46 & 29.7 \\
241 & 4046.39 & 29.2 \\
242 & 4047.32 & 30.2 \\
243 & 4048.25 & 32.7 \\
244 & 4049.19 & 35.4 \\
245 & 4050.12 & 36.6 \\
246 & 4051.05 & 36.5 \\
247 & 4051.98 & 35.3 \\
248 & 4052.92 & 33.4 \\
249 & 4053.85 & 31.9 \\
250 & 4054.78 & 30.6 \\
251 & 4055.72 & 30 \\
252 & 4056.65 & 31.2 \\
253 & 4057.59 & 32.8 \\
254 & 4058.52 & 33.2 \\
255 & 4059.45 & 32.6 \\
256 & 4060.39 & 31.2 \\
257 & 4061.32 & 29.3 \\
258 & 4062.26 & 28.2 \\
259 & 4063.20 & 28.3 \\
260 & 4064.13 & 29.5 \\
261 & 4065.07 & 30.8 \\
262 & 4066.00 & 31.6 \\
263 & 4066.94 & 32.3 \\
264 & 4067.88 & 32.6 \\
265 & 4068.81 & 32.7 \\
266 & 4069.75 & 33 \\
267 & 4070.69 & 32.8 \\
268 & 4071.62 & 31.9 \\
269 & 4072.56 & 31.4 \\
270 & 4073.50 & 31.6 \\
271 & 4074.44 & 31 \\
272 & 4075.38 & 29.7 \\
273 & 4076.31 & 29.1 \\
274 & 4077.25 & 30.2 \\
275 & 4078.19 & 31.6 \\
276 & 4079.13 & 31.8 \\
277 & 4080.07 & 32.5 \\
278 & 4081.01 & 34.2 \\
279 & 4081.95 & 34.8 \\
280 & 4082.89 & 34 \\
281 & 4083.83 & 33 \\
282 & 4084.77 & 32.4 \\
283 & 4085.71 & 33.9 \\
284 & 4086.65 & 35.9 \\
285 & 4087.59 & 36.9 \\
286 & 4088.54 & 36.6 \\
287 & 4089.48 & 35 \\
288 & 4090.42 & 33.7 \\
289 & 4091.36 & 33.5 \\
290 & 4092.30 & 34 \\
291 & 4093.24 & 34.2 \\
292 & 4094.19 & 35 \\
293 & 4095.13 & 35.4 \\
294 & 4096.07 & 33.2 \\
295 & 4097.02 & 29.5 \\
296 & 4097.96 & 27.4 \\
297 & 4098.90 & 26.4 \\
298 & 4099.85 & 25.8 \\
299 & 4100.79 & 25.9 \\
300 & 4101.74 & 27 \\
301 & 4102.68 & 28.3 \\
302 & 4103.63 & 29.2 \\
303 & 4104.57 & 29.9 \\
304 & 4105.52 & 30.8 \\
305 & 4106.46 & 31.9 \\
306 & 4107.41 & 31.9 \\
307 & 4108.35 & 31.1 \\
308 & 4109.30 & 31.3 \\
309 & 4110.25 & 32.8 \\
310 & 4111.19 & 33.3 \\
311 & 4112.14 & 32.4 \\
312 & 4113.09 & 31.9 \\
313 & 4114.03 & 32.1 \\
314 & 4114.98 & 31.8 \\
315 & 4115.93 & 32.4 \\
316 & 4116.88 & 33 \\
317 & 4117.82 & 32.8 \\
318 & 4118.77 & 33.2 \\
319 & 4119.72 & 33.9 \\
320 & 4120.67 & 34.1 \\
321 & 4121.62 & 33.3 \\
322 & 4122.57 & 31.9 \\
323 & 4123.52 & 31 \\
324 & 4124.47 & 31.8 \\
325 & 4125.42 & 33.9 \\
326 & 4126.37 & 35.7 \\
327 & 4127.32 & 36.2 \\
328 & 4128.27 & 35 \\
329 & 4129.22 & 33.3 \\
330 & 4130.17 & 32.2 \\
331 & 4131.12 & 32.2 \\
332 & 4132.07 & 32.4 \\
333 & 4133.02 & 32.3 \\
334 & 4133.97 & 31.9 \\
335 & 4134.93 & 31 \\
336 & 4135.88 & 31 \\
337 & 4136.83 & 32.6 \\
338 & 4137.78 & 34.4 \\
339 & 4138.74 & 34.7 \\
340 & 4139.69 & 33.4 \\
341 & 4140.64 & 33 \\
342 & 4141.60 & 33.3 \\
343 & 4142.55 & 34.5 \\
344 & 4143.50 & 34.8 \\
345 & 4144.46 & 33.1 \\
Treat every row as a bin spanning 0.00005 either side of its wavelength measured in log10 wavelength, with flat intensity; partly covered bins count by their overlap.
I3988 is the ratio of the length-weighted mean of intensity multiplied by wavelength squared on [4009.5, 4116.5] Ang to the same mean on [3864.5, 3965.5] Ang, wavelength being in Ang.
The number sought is 1.78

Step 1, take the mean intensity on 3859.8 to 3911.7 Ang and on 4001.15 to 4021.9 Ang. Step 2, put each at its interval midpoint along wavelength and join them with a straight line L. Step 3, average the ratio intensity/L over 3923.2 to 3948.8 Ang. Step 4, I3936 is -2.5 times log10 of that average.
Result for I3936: 0.438 mag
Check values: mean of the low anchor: 19.5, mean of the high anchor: 33.9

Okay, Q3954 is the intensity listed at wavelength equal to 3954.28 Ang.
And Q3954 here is 22.5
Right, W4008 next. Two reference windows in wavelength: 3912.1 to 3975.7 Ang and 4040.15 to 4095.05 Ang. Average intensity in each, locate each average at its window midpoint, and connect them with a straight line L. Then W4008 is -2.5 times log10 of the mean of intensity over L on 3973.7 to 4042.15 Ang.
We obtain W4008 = -0.21 mag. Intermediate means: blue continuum 18.7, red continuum 32.7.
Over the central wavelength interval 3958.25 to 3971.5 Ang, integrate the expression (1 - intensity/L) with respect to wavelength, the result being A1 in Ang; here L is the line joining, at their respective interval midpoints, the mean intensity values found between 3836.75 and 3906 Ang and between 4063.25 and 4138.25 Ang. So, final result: 5.0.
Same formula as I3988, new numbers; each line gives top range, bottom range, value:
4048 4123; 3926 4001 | 1.58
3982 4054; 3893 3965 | 1.68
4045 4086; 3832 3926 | 1.82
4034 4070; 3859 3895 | 1.95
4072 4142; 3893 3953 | 1.75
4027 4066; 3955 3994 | 1.48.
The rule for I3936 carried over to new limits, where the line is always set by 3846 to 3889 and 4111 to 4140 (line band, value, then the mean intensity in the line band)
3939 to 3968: 0.133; 20.4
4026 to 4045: -0.180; 32.8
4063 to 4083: -0.062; 31.7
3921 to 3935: 0.310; 16.3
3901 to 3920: -0.120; 23.1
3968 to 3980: 0.356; 17.6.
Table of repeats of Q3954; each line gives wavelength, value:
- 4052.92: 33.4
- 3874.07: 19.1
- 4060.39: 31.2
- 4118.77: 33.2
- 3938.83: 15.8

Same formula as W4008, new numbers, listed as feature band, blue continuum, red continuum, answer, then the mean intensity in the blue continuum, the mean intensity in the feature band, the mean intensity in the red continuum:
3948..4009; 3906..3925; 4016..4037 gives 0.17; 23.1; 24.8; 32.9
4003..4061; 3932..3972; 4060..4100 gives -0.24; 17.7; 33.2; 32.1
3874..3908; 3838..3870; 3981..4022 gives 0.13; 18.4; 19.4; 32.4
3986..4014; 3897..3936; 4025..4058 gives -0.12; 20.1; 31.8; 32.7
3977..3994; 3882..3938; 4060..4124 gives -0.20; 19.3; 29.4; 31.8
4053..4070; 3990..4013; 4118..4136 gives 0.04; 32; 31.2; 33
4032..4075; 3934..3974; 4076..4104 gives -0.15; 18.1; 32.4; 32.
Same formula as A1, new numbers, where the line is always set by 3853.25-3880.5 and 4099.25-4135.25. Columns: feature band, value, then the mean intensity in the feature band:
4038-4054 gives -3.2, 33.7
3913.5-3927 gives -1.0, 23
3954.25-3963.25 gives 0.4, 22.2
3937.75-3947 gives 1.3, 19.4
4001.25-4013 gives -3.1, 32.7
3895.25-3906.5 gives -0.8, 21.8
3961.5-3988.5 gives 4.0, 20.7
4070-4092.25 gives -2.2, 33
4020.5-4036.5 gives -2.9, 32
